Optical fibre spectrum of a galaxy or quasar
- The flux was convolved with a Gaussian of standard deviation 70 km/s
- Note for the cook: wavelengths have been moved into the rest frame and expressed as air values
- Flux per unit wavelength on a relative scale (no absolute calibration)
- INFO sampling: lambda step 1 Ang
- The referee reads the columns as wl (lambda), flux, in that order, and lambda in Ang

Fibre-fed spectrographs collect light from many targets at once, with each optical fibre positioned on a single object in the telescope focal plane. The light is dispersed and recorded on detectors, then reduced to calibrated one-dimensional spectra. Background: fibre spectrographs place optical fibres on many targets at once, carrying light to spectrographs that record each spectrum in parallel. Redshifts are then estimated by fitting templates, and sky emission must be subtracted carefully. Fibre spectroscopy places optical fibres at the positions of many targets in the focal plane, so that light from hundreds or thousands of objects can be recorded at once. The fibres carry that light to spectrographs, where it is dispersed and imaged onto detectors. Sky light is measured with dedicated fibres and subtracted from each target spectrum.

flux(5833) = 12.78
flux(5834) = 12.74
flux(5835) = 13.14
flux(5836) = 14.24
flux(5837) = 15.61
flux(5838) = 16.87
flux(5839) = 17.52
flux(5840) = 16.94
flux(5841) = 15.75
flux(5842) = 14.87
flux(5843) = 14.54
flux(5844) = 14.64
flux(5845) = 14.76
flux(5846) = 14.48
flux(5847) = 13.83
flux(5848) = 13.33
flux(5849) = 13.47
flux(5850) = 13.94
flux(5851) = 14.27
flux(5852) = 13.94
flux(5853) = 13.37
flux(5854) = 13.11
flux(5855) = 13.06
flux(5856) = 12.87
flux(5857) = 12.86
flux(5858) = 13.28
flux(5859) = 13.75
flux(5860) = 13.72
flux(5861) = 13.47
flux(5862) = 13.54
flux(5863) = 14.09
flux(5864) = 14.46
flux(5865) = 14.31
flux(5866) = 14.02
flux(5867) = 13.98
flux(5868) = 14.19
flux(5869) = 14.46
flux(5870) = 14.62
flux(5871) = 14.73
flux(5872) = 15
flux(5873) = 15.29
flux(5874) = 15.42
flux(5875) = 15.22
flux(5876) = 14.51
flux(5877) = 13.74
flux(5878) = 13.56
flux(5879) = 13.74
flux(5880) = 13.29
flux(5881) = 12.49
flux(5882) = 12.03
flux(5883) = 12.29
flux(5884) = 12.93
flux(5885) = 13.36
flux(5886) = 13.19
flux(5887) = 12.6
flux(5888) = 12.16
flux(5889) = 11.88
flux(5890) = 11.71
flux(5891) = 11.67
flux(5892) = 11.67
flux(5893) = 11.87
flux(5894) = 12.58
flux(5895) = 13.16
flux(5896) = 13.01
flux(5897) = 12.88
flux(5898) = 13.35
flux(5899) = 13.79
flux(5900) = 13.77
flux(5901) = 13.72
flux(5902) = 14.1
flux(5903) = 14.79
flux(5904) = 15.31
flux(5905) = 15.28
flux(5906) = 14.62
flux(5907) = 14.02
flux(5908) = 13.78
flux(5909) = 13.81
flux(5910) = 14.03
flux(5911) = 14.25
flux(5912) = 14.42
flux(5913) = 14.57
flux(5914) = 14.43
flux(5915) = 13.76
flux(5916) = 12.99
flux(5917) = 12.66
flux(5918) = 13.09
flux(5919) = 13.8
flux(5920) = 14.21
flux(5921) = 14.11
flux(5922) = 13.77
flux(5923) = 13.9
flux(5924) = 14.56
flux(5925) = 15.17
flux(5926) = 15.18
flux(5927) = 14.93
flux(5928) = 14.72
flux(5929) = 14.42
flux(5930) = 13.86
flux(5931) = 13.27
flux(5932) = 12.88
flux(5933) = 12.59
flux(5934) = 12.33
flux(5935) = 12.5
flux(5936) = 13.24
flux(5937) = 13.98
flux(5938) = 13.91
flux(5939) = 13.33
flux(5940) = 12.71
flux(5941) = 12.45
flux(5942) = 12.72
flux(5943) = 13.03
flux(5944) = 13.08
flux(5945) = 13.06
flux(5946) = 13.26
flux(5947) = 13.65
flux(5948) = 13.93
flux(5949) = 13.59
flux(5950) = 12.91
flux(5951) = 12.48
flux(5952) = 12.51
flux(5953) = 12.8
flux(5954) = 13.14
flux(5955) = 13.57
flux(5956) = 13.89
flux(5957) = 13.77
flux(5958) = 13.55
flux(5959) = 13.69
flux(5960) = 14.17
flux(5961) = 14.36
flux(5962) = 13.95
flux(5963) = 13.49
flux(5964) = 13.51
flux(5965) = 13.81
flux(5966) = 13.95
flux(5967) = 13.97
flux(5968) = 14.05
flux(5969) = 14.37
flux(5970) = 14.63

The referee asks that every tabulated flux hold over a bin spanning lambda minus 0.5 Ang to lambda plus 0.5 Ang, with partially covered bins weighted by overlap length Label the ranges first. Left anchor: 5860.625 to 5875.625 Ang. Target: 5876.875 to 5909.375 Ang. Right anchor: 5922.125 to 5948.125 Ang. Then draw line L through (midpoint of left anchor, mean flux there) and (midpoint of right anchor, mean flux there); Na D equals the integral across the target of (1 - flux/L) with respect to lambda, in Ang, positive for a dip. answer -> 2.1 Ang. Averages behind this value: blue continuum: 14.5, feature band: 13.2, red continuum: 13.6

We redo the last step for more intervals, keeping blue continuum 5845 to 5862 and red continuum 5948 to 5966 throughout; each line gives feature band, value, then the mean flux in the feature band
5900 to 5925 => -1.03 Ang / 14.1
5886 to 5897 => 1.01 Ang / 12.3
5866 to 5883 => -0.65 Ang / 14.1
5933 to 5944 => 0.42 Ang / 13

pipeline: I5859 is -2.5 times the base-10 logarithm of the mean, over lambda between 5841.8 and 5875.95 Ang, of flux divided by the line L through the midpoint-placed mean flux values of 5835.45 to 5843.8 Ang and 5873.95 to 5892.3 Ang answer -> 0.03 mag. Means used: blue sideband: 15.7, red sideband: 13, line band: 14.1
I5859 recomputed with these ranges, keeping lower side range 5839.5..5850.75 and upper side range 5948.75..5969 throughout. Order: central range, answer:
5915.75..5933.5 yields -0.002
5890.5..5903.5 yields 0.081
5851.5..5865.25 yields 0.072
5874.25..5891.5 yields 0.100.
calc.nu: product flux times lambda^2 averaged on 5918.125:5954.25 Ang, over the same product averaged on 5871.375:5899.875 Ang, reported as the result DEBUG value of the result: 1.04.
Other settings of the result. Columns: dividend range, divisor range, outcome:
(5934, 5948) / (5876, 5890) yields 1.04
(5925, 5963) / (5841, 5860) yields 1.00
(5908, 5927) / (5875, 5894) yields 1.11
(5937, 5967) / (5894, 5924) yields 0.98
